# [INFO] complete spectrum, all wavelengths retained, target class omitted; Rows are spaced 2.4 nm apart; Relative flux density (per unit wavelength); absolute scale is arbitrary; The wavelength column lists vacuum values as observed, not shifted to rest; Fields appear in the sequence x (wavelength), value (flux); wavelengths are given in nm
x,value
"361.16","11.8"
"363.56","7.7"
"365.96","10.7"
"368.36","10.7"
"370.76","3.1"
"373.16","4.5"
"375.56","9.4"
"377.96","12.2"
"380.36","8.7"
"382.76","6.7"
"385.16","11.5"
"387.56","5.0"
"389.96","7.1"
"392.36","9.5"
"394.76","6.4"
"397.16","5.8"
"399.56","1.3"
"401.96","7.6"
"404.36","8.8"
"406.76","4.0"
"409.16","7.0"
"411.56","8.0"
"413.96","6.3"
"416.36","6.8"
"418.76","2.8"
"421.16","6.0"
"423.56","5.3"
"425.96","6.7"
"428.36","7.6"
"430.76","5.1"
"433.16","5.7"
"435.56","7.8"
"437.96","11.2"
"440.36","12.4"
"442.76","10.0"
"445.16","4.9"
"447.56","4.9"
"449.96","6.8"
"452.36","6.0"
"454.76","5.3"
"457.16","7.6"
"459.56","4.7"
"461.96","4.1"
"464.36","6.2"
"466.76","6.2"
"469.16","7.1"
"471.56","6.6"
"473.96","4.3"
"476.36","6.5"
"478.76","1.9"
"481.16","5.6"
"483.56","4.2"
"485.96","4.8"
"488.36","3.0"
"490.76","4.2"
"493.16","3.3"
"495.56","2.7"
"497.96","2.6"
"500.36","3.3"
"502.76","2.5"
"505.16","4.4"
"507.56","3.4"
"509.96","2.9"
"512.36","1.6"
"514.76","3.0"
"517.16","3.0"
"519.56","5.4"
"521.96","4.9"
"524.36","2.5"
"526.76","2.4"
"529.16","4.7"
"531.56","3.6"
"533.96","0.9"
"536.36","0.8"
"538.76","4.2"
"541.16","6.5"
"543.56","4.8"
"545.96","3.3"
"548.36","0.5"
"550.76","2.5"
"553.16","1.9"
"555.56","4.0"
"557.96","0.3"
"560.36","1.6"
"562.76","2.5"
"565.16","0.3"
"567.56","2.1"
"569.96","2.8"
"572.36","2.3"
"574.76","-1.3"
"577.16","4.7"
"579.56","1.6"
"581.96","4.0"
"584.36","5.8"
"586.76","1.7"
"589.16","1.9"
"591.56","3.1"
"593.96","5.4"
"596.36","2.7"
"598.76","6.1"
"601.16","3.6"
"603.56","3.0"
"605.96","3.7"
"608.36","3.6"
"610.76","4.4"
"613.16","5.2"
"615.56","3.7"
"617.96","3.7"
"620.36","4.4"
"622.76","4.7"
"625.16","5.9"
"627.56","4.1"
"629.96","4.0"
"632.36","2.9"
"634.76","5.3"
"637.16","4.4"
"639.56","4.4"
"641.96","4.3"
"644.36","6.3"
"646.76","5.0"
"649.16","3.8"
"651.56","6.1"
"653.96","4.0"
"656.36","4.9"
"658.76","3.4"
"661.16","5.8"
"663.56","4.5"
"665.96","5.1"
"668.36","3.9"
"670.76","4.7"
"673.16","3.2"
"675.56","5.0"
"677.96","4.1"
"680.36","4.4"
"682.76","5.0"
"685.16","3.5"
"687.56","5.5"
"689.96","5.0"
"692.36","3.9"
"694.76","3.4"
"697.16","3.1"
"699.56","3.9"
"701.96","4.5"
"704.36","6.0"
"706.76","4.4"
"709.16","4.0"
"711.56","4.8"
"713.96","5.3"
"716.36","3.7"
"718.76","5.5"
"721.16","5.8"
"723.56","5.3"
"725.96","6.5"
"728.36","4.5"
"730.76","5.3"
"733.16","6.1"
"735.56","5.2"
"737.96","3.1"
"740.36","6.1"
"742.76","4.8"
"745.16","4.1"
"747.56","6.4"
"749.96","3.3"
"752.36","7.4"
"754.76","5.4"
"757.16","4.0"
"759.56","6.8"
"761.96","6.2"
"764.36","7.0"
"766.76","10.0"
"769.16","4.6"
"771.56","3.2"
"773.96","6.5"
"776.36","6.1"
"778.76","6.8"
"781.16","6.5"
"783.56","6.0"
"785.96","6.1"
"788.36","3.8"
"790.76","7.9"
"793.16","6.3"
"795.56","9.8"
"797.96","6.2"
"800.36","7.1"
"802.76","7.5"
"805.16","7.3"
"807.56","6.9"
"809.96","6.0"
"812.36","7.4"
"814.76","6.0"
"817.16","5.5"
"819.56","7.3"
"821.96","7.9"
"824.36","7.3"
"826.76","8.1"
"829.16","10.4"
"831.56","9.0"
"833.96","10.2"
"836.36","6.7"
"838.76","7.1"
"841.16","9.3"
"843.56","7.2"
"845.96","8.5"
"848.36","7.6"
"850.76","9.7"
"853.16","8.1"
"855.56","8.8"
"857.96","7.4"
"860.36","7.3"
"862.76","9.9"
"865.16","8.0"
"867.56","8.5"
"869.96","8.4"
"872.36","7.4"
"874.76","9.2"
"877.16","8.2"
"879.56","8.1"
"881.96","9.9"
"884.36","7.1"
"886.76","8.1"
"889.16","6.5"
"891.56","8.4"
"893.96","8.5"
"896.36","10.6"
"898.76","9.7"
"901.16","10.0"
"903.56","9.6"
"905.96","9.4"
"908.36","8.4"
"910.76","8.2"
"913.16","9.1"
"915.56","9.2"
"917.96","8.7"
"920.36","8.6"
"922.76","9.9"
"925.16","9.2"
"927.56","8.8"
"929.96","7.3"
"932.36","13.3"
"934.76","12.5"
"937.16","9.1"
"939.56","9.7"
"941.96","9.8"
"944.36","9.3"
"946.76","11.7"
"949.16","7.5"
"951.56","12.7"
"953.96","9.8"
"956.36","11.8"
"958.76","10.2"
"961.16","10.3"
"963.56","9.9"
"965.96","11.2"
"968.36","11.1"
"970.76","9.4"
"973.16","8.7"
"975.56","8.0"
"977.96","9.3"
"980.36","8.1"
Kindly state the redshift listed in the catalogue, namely 1.06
